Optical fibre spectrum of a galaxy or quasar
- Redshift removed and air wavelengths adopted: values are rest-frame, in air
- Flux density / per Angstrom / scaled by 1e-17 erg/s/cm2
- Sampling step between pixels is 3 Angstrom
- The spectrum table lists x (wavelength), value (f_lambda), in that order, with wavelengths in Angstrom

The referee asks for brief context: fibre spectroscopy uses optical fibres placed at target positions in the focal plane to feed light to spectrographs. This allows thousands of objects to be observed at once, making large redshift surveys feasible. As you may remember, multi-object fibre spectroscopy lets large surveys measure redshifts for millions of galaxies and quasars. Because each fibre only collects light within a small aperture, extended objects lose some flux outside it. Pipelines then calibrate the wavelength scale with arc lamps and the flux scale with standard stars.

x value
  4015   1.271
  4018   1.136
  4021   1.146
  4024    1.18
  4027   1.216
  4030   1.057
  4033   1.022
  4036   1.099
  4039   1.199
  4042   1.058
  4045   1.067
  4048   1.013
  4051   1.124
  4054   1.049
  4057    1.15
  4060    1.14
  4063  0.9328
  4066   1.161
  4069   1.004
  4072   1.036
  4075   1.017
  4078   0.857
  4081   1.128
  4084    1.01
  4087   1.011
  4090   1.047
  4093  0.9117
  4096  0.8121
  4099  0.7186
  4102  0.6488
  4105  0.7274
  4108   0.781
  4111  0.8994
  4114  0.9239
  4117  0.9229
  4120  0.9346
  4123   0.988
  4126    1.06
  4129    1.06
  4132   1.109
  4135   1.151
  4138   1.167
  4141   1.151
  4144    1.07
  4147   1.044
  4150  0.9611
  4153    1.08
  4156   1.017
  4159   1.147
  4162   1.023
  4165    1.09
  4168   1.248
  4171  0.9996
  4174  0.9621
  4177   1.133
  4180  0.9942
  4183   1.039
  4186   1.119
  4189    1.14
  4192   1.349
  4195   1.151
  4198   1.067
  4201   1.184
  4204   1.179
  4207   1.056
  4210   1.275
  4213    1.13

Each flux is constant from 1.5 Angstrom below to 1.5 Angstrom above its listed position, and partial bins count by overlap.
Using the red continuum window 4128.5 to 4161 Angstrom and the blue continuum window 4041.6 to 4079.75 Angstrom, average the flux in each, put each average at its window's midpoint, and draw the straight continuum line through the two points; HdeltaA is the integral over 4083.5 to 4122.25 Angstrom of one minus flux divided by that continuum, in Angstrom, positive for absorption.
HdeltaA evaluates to 7.1 Angstrom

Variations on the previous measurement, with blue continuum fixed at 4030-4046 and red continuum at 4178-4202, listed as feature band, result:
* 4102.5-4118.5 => 3.9 Angstrom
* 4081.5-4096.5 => 1.7 Angstrom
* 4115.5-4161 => 2.4 Angstrom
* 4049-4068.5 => 0.1 Angstrom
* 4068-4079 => 1.1 Angstrom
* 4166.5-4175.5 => 0.4 Angstrom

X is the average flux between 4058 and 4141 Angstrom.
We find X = 0.973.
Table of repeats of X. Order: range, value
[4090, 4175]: 0.987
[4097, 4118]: 0.801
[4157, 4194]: 1.1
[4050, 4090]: 1.05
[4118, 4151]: 1.06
